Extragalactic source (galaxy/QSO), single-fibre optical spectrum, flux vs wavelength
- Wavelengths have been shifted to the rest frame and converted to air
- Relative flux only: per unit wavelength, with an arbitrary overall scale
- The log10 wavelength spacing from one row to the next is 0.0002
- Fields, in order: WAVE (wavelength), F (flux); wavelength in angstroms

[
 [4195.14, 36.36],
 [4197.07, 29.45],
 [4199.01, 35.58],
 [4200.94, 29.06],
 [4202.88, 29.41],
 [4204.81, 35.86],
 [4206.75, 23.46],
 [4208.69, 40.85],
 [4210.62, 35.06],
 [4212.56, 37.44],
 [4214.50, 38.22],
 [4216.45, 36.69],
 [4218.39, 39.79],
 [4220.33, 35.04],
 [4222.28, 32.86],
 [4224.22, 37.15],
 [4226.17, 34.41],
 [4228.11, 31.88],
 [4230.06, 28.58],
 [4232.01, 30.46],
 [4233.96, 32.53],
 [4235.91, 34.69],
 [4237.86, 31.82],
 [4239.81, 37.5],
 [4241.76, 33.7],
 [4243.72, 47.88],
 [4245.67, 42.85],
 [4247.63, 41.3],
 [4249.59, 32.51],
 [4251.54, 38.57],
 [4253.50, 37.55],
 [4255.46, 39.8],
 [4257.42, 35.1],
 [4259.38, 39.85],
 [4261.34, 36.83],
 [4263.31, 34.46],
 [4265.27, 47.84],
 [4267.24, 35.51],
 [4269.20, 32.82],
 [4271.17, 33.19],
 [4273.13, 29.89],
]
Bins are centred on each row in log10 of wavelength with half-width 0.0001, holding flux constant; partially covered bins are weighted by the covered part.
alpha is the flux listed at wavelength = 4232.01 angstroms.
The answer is 30.46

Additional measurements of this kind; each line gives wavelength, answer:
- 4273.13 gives 29.89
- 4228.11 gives 31.88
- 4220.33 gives 35.04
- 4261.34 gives 36.83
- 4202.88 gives 29.41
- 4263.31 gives 34.46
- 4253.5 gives 37.55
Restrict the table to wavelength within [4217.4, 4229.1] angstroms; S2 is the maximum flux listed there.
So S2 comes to 39.79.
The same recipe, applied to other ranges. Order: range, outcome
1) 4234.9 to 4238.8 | 34.69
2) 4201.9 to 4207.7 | 35.86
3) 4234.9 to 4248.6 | 47.88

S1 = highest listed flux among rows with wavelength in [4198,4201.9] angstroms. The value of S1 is 35.58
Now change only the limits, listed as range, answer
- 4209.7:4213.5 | 37.44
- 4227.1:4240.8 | 37.5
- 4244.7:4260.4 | 42.85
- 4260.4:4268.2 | 47.84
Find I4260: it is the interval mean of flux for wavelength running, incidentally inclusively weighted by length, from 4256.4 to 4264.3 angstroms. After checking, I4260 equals 36.6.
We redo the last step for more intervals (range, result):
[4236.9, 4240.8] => 34.7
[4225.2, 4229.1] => 33.2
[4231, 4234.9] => 31.4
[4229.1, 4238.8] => 31.6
